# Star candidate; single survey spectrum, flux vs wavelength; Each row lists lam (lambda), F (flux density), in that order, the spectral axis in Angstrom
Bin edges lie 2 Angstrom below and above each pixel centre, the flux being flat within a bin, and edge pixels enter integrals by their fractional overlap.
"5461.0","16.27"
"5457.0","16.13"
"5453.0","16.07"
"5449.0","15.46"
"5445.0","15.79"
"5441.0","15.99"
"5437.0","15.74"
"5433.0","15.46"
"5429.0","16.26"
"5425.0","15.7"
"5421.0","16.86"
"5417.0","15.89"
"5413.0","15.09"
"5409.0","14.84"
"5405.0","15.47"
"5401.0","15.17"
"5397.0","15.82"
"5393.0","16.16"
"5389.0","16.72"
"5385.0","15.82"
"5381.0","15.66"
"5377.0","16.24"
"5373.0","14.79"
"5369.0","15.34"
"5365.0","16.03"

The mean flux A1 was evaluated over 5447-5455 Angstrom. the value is 15.8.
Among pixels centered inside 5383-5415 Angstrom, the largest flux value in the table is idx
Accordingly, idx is 16.72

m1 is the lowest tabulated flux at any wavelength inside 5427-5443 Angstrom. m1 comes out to 15.46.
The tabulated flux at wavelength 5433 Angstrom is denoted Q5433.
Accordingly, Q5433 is 15.46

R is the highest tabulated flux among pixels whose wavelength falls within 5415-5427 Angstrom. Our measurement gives 16.86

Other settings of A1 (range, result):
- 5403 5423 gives 15.6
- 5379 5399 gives 16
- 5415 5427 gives 16.2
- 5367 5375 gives 15.1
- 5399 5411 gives 15.2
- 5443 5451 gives 15.6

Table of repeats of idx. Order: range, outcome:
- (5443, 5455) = 16.07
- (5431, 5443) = 15.99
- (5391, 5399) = 16.16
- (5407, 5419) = 15.89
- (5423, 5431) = 16.26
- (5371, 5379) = 16.24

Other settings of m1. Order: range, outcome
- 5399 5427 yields 14.84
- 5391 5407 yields 15.17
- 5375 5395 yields 15.66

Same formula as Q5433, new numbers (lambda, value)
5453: 16.07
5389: 16.72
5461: 16.27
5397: 15.82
